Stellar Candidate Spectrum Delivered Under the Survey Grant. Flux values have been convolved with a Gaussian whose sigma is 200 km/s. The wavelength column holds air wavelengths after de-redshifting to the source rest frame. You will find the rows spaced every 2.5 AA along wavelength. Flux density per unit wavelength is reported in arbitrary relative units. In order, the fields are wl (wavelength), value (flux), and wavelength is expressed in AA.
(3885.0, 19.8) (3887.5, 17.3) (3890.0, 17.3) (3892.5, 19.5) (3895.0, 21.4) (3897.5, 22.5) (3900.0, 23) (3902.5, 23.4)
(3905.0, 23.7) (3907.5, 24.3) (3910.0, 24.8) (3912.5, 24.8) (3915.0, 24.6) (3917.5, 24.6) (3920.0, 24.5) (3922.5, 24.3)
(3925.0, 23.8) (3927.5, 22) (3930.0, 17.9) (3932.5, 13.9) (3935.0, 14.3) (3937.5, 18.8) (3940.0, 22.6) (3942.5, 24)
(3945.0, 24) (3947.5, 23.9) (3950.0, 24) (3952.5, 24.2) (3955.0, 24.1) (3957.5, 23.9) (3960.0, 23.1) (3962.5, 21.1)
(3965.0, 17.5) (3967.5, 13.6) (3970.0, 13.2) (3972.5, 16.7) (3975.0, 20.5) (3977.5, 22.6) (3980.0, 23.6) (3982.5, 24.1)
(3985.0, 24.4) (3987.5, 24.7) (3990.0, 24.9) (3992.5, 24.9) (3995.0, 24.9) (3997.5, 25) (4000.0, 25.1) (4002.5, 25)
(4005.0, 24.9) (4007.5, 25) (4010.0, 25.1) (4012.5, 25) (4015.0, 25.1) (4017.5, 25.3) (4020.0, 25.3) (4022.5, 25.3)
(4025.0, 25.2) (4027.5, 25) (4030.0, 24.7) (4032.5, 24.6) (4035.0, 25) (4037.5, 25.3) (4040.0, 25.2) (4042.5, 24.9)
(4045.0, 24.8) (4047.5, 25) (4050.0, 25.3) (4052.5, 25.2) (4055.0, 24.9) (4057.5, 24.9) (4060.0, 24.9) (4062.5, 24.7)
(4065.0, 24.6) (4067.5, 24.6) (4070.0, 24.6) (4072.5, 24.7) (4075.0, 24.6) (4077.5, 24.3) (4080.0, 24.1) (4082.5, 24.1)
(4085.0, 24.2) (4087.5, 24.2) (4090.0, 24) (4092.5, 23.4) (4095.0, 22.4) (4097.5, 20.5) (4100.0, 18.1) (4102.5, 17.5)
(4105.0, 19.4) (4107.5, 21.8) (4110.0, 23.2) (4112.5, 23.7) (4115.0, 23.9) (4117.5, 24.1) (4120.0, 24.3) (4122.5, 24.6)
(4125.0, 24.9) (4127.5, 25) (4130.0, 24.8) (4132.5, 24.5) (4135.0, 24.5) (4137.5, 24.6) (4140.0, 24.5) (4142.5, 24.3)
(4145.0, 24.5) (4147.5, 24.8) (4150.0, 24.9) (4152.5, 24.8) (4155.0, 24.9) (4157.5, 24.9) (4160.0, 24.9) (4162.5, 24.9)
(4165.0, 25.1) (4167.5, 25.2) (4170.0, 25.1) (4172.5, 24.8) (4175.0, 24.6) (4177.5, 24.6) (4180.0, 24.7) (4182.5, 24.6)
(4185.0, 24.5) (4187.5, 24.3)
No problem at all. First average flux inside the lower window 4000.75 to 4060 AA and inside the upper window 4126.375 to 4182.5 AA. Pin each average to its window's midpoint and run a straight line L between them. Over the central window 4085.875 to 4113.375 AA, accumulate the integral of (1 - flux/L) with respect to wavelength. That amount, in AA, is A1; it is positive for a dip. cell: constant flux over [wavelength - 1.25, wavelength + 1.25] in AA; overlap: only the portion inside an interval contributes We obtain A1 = 3.6 AA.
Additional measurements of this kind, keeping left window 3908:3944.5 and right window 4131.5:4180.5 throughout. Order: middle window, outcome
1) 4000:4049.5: -4.14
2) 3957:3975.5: 3.27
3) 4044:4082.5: -1.85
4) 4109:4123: 0.18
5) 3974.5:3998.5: -1.51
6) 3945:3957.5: -1.04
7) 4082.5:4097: 0.25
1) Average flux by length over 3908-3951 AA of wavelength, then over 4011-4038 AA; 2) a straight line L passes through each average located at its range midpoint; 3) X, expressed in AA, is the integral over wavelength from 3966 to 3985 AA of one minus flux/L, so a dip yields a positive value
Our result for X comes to 3.3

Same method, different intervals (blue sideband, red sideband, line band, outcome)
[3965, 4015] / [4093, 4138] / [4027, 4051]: -2.32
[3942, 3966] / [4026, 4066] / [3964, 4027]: 2.10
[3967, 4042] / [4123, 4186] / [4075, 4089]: 0.03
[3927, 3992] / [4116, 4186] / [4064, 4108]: 1.15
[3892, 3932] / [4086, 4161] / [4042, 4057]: -1.08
